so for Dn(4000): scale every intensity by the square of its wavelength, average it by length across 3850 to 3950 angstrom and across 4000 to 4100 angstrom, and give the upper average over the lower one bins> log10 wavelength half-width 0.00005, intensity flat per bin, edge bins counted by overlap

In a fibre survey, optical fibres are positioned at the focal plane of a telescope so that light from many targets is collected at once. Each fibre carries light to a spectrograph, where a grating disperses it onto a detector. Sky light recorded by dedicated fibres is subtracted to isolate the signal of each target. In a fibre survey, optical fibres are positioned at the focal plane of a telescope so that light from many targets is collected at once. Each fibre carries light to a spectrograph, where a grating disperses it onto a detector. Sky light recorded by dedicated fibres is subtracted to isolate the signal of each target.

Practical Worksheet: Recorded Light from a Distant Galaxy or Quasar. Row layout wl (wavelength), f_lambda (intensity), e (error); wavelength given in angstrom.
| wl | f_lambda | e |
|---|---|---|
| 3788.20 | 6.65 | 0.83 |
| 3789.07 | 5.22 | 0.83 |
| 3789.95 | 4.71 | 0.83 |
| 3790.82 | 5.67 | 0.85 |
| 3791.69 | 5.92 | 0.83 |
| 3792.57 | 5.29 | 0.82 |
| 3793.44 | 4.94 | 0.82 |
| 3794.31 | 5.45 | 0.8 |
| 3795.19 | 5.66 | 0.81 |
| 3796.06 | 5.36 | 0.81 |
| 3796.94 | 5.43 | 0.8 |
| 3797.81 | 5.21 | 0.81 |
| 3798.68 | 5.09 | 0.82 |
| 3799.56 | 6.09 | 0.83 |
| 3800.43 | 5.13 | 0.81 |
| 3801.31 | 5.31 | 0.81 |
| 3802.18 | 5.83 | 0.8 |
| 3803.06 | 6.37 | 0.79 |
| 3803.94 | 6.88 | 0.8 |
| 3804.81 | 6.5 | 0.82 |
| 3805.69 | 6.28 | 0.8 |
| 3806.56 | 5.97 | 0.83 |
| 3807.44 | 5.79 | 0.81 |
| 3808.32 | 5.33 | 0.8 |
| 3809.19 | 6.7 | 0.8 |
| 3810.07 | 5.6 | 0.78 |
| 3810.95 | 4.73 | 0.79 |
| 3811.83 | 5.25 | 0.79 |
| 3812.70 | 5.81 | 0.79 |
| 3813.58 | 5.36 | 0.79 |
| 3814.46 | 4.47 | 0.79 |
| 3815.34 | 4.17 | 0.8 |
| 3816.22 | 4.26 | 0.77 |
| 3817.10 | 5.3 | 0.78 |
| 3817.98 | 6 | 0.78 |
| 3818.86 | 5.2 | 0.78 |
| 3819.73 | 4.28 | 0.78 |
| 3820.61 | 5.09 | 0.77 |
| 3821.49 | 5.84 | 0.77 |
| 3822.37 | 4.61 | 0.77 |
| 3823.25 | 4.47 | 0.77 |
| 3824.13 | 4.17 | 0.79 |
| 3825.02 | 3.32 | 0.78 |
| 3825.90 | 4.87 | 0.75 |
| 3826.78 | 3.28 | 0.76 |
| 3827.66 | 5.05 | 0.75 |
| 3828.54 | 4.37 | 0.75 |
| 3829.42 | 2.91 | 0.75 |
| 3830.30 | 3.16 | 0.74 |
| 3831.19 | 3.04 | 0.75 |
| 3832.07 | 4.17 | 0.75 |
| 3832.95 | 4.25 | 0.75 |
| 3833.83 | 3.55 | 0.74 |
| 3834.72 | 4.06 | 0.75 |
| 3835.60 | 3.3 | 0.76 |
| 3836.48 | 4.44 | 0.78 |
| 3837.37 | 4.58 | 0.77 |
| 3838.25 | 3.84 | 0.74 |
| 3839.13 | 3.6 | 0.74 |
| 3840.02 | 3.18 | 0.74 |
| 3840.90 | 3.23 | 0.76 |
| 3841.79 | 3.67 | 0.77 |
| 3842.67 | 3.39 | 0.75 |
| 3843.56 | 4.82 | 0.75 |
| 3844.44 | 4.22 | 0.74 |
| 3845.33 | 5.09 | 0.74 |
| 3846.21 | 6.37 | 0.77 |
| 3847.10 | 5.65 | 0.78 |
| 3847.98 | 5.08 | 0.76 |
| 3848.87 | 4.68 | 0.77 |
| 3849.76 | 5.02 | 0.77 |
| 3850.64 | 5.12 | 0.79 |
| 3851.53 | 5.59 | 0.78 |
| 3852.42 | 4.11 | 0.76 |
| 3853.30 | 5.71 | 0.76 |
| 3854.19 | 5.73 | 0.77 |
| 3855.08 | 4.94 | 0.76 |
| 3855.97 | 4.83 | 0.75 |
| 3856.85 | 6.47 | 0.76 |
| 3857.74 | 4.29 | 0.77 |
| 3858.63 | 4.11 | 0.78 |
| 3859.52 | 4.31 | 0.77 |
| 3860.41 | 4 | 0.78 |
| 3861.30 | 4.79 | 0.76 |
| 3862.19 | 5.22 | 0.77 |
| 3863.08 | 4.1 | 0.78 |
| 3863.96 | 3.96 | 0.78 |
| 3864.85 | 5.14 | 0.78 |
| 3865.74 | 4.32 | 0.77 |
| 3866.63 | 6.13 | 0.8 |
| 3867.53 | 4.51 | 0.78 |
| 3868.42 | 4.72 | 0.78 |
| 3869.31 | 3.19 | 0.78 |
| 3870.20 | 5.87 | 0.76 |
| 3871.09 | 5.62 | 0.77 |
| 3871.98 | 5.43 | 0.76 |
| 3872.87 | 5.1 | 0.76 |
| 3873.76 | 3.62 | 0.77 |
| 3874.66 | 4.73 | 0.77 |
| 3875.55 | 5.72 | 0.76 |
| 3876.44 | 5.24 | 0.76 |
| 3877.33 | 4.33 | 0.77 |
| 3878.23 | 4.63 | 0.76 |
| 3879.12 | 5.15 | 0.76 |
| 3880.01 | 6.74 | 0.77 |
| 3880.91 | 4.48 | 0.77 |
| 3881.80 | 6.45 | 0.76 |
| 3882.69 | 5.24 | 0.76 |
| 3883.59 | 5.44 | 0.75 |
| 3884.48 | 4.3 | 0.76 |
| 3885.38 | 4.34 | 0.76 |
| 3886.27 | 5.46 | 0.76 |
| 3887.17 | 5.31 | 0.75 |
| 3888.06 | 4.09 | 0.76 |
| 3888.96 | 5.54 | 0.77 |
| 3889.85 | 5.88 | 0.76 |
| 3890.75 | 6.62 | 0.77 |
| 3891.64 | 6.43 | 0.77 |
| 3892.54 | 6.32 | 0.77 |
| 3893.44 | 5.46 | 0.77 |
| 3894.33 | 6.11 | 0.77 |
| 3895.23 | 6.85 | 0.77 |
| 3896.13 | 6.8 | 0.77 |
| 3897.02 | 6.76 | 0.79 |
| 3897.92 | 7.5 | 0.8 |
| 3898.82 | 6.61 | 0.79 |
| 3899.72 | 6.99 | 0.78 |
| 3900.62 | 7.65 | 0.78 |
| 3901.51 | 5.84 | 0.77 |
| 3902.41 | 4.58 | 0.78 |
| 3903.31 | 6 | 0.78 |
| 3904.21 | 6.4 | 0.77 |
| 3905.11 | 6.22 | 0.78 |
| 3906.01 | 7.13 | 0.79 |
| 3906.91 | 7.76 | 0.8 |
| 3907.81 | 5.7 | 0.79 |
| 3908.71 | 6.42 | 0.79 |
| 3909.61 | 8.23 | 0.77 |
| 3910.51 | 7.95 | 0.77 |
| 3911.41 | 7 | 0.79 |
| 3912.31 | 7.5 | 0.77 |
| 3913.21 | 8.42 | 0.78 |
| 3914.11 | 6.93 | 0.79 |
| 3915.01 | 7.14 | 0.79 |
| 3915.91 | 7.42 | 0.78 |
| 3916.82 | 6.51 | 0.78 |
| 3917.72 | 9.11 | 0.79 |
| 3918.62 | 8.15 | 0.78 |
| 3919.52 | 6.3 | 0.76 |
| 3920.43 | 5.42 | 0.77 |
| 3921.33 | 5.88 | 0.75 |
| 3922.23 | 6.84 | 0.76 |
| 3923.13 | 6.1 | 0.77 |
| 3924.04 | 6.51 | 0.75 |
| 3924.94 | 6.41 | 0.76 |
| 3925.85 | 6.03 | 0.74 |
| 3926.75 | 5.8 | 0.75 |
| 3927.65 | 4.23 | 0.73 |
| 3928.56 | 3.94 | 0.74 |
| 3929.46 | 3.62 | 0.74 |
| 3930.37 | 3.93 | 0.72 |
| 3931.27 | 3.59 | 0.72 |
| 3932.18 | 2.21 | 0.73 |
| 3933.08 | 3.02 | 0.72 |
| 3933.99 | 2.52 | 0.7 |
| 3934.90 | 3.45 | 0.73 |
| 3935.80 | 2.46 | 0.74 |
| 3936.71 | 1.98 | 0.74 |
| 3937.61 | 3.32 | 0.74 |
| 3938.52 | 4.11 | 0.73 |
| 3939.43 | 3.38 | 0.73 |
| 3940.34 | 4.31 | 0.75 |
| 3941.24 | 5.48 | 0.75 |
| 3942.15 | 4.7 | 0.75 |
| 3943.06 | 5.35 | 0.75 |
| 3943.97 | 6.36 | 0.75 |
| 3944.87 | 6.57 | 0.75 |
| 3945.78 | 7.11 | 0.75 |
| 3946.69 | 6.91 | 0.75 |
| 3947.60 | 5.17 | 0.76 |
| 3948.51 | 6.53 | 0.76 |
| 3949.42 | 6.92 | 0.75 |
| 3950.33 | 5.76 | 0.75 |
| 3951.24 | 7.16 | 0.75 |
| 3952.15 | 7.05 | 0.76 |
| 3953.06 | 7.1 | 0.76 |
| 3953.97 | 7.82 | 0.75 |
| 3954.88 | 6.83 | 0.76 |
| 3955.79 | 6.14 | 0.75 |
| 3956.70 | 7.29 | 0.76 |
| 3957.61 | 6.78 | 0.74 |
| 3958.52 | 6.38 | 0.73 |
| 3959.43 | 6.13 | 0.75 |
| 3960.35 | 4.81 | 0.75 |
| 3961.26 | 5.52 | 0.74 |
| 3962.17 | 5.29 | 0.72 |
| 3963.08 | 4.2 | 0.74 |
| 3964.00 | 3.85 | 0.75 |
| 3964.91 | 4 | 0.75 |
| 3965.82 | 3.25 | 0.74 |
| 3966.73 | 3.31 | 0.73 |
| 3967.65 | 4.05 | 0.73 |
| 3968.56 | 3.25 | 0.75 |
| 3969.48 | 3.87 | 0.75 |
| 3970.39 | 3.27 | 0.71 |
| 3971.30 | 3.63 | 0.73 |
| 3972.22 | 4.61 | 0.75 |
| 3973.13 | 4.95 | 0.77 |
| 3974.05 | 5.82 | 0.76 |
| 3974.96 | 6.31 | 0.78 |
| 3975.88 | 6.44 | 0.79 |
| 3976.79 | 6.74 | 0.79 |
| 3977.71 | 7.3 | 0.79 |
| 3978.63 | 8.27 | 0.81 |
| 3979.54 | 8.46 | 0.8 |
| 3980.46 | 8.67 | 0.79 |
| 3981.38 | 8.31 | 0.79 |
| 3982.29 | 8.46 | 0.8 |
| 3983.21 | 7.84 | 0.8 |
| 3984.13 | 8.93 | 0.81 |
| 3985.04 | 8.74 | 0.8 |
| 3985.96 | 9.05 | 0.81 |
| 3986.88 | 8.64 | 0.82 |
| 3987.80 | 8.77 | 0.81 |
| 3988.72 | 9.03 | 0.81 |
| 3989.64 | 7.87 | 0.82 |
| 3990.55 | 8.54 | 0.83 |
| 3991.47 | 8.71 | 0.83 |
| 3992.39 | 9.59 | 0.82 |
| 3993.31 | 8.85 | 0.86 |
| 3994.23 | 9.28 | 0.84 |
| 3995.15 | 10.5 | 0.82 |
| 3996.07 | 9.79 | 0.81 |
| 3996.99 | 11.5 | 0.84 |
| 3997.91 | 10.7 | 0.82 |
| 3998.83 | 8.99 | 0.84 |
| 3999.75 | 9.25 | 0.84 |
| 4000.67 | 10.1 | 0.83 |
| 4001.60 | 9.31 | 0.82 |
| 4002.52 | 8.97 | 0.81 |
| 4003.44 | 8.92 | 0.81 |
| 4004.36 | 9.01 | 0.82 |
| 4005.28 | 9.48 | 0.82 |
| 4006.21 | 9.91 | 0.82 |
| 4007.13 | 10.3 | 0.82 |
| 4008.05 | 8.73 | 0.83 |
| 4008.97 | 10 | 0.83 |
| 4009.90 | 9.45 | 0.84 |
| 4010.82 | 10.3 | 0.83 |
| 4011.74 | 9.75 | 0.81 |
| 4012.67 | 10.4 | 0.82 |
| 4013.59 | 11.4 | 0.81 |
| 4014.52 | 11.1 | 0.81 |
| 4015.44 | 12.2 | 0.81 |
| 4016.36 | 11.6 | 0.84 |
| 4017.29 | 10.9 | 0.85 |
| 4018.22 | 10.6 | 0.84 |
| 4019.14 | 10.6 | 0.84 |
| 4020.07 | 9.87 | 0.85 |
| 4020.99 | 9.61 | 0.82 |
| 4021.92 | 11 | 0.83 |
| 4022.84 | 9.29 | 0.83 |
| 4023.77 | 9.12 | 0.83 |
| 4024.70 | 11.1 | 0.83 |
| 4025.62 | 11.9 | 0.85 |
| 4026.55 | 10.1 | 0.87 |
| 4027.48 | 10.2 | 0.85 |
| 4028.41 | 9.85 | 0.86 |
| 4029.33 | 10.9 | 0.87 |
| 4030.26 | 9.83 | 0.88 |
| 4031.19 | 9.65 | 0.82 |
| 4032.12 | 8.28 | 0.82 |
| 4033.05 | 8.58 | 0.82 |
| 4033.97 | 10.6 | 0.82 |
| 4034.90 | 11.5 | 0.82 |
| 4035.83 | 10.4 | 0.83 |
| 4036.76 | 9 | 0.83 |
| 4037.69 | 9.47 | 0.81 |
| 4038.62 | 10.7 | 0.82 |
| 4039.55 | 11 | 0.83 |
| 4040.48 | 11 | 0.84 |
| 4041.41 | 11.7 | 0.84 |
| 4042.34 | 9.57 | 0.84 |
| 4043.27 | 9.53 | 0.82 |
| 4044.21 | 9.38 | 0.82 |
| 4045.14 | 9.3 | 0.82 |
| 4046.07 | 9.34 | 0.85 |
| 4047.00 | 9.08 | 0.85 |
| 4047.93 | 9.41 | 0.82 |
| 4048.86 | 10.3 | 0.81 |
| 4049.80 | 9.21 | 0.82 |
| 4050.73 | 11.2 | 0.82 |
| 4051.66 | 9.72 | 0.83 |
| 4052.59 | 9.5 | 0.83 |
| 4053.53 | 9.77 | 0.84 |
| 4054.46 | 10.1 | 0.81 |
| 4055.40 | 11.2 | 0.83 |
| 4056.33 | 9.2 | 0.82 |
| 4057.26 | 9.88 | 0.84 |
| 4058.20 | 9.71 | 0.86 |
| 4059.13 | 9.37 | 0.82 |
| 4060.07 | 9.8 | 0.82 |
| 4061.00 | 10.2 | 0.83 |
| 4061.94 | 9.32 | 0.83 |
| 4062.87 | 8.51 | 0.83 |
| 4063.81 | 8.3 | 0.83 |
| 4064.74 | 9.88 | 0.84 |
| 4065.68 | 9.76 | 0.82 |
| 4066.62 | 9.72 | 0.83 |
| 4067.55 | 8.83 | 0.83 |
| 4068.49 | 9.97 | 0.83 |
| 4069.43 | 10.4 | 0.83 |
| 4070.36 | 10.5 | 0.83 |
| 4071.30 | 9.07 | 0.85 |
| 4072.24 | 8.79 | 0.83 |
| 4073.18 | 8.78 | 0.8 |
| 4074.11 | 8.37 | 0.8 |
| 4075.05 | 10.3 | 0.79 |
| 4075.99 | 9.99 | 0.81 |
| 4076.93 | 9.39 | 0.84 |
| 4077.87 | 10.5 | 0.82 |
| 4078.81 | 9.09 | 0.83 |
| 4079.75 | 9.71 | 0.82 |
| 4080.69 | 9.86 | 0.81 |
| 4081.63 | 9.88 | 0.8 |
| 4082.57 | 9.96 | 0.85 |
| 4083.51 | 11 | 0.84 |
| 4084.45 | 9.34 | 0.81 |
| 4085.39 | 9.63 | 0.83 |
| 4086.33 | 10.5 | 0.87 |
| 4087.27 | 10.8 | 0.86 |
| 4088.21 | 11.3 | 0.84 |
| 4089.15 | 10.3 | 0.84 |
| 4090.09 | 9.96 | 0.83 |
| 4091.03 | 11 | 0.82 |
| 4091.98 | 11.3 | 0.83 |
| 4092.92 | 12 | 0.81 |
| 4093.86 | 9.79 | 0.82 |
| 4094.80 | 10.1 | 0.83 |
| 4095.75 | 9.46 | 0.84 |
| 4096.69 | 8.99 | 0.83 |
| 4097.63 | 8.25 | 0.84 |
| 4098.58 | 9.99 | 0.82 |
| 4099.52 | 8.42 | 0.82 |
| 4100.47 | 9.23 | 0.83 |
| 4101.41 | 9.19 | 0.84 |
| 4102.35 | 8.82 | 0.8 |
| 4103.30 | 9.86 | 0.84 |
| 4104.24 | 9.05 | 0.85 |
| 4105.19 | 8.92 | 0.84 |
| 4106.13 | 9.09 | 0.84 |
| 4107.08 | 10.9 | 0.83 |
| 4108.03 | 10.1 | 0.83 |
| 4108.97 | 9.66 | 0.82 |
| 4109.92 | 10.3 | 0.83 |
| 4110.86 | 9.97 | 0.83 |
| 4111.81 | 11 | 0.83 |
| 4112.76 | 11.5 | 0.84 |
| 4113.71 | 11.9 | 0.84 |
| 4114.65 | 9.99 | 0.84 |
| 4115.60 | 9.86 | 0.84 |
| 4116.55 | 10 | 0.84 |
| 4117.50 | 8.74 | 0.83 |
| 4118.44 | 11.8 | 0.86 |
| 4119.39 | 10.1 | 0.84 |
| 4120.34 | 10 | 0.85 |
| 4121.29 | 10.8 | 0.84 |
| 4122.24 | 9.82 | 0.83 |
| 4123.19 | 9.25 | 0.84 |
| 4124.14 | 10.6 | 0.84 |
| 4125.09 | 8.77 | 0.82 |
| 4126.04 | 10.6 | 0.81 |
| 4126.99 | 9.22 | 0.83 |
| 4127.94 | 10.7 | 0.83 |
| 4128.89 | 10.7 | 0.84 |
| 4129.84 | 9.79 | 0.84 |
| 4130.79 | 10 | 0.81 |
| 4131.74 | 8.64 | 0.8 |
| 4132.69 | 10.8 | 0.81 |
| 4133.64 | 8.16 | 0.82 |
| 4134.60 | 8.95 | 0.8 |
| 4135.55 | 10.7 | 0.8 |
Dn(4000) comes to 1.95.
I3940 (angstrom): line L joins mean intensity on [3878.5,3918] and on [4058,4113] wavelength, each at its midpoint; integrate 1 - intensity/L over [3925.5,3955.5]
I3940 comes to 9.10 angstrom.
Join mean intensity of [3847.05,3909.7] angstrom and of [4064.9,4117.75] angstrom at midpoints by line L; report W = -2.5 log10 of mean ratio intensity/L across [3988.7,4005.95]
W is -0.18 mag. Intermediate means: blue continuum 5.46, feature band 9.4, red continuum 9.88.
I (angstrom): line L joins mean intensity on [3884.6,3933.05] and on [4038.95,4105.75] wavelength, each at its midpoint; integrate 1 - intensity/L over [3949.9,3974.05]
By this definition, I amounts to 6.8 angstrom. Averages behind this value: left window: 6.15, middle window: 5.25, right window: 9.78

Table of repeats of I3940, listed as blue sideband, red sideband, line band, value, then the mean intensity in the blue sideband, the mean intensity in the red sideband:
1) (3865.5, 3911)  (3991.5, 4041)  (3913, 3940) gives 7.1 angstrom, 5.77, 10.1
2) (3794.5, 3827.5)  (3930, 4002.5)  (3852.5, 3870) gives 2.7 angstrom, 5.27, 6.41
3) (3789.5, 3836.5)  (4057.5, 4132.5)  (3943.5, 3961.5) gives 2.1 angstrom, 4.99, 9.86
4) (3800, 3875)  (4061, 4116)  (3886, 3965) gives 7.7 angstrom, 4.78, 9.84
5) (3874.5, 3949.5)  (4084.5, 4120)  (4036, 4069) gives -3.3 angstrom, 5.71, 10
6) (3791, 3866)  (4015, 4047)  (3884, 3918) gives 1.5 angstrom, 4.85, 10.2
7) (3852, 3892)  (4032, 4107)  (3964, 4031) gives -4.1 angstrom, 5.03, 9.79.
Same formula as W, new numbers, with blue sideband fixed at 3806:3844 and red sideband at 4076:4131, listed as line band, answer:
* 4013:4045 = -0.21 mag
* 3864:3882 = 0.09 mag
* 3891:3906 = -0.09 mag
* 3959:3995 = 0.14 mag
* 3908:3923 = -0.14 mag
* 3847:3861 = 0.02 mag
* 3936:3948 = 0.35 mag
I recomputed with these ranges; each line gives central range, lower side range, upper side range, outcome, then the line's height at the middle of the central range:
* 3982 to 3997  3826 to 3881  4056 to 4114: -2.62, 7.66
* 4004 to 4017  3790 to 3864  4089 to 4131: -3.31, 8.19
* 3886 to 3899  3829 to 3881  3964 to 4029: -1.03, 5.66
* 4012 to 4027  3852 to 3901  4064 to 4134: -4.35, 8.27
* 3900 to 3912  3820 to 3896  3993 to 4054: -0.73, 6.31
